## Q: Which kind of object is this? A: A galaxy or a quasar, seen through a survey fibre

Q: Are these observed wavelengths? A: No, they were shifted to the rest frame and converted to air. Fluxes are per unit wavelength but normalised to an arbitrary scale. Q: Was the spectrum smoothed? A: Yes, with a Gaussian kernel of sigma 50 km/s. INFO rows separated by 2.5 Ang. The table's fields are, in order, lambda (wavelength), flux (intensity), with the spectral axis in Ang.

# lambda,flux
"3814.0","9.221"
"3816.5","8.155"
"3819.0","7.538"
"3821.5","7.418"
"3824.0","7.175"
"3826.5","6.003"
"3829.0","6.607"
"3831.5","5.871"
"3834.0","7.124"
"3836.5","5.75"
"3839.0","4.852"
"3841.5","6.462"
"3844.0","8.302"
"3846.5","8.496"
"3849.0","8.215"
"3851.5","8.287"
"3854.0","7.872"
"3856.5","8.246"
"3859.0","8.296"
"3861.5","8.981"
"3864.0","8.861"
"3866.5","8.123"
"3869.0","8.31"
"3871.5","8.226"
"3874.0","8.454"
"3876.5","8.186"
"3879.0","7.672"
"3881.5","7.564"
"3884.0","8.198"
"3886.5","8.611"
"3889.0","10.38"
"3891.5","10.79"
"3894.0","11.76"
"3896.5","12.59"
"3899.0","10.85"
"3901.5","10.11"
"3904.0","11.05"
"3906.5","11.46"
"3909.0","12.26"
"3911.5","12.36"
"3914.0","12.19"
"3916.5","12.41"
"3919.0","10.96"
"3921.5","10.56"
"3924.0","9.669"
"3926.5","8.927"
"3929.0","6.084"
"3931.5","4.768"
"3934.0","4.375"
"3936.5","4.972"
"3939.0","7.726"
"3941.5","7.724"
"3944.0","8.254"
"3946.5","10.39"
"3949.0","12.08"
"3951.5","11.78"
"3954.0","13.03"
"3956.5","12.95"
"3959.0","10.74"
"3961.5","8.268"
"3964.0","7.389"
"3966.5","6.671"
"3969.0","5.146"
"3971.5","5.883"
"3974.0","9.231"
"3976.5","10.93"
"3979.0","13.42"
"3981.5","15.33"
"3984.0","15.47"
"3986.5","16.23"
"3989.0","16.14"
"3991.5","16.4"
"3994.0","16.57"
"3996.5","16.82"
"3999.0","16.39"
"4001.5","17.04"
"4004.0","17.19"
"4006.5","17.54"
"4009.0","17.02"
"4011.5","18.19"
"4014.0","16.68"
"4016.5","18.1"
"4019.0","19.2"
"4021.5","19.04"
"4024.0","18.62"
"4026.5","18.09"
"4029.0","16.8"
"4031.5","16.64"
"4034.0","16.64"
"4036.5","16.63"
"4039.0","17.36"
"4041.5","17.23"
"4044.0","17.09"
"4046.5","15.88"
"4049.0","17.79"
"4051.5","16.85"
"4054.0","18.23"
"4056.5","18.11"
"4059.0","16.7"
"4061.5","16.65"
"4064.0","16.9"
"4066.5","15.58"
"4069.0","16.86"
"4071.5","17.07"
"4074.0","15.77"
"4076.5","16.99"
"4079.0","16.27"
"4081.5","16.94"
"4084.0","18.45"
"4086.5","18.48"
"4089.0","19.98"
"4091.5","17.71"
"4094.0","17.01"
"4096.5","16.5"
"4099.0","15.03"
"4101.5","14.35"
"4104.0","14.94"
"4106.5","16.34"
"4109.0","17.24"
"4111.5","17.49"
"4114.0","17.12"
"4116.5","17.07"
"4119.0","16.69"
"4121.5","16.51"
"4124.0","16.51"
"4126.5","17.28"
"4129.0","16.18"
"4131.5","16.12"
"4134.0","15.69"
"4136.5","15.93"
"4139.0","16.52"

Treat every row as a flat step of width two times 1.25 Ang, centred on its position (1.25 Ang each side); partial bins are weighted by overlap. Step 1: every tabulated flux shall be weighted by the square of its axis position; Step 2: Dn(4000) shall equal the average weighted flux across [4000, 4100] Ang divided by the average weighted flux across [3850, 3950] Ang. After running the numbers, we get 2.0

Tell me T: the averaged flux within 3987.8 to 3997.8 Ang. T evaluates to 16.5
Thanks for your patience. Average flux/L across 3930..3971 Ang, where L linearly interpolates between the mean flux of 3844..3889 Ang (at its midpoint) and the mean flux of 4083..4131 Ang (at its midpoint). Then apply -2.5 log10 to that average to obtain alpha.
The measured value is 0.32 mag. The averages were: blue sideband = 8.33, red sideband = 16.9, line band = 8.45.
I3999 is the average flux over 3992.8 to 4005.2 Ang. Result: 16.8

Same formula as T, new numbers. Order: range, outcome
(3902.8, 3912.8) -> 11.8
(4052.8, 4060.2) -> 17.7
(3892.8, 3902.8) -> 11.3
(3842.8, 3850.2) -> 8.34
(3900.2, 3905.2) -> 10.6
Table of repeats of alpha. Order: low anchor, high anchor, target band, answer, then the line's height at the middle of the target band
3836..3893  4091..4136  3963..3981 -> 0.33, 11.7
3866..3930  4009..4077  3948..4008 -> 0.10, 14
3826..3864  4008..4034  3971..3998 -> 0.12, 15.6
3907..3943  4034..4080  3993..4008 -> -0.25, 13.5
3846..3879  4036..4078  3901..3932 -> 0.03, 10.7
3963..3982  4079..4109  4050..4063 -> -0.20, 14.5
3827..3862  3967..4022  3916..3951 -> 0.36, 11.9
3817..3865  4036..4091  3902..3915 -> -0.14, 10.4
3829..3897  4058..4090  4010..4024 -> -0.23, 14.7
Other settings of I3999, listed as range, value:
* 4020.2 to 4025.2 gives 18.8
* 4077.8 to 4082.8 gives 16.6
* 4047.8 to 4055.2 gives 17.6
